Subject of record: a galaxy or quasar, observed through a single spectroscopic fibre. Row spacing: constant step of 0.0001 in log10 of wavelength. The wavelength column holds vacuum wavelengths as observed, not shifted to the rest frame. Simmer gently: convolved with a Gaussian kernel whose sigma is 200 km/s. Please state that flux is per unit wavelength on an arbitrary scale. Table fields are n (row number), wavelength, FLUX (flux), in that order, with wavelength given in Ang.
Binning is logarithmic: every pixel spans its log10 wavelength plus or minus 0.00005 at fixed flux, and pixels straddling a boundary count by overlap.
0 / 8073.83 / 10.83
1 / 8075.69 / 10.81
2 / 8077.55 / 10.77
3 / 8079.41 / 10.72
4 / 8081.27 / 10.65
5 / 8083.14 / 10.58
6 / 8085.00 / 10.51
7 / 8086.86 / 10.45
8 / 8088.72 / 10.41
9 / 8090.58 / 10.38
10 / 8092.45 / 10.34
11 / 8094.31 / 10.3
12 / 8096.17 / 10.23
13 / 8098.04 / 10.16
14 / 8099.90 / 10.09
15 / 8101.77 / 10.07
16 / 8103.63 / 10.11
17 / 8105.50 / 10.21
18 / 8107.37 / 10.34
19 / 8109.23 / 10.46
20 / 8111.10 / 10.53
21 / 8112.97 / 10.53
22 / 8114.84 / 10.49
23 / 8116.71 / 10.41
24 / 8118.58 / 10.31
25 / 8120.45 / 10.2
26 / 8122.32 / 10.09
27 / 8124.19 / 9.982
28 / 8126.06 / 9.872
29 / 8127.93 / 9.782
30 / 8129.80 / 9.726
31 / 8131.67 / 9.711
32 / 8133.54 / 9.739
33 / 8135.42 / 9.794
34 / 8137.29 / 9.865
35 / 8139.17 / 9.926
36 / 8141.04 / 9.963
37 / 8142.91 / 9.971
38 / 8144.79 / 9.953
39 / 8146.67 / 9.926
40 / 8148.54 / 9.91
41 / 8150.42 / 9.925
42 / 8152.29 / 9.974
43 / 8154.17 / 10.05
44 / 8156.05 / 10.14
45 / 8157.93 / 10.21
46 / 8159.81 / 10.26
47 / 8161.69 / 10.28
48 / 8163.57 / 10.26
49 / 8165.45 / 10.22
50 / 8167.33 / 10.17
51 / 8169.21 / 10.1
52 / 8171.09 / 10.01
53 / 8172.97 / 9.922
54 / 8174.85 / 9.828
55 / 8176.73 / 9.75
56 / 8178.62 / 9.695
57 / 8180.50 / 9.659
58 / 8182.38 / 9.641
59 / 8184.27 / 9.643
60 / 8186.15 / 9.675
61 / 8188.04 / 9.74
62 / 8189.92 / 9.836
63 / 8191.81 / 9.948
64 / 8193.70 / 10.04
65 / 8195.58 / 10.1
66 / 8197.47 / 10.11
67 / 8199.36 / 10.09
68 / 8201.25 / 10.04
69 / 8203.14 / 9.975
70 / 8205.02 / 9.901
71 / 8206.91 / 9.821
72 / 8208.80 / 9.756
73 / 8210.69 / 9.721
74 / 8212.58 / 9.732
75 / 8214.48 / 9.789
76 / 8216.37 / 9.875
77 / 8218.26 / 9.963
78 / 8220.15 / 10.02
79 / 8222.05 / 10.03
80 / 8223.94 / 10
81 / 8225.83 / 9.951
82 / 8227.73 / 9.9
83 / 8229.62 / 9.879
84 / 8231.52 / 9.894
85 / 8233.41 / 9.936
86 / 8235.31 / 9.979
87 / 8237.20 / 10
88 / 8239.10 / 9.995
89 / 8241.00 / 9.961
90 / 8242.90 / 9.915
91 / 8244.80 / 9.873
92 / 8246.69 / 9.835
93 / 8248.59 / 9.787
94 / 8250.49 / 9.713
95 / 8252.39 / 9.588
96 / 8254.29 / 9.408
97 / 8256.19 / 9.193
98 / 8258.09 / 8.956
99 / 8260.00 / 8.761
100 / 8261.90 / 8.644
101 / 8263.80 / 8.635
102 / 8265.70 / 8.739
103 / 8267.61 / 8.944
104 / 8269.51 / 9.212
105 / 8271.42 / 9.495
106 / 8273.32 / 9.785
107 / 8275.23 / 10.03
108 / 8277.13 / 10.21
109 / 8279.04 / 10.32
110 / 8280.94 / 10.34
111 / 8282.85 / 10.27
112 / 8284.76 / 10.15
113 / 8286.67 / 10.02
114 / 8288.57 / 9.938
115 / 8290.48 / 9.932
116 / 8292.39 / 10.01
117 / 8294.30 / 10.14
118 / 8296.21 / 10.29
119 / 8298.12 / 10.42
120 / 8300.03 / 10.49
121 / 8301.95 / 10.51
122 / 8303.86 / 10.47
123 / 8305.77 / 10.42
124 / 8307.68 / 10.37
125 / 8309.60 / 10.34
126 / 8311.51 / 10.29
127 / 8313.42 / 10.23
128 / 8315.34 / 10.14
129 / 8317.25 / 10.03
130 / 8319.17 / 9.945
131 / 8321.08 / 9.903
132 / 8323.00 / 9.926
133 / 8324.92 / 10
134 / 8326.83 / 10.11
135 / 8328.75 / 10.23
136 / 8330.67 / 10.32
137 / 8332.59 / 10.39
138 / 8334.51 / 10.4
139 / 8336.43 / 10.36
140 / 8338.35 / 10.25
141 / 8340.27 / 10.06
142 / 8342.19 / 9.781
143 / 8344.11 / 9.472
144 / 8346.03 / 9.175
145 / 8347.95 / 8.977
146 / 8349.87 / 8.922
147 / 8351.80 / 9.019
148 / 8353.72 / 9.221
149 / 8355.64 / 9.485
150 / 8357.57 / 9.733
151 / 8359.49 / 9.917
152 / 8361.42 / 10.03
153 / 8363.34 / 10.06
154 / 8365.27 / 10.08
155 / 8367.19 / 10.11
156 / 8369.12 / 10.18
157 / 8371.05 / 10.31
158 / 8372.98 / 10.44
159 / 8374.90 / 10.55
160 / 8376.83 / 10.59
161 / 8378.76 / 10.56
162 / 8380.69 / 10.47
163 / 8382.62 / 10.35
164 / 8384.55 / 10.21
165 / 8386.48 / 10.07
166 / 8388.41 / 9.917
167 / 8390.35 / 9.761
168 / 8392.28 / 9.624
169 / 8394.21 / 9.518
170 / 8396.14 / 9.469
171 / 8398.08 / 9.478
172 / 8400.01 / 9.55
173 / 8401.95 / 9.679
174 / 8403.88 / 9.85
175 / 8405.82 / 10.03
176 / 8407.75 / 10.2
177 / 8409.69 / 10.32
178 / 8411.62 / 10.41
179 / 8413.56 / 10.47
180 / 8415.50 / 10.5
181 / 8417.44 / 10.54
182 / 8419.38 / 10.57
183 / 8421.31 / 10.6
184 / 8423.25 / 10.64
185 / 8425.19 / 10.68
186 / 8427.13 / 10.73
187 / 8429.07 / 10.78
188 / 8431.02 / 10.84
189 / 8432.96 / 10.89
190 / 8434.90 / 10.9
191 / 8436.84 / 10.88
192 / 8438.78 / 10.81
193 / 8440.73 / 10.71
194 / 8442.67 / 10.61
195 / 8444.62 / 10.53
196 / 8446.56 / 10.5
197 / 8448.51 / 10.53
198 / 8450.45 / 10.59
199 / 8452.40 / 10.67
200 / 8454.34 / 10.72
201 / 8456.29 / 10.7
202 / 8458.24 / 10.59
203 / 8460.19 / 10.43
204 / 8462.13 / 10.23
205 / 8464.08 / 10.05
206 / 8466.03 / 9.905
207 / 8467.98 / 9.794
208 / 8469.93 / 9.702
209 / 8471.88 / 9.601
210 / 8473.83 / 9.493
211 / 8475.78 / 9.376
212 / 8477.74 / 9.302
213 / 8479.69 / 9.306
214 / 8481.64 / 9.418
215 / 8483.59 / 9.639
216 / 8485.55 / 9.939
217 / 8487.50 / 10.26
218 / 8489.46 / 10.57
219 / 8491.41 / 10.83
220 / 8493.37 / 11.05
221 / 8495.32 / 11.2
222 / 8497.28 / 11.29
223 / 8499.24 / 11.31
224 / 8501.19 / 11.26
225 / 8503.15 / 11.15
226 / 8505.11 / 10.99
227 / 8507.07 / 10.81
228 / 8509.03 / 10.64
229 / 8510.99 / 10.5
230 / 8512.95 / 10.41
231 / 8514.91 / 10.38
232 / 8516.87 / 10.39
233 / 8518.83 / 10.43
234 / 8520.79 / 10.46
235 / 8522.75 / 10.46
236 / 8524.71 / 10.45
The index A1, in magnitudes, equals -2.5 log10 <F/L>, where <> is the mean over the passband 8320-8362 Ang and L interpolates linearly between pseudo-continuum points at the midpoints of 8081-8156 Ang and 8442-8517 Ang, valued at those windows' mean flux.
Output 0.052 mag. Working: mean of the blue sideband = 10.1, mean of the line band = 9.8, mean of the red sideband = 10.4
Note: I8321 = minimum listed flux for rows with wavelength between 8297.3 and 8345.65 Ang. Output 9.472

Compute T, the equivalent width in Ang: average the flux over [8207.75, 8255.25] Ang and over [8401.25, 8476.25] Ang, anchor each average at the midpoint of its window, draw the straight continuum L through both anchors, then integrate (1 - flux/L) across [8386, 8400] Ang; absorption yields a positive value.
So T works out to 0.8 Ang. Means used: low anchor 9.86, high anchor 10.4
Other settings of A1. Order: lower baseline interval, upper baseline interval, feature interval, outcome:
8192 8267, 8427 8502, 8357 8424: 0.006 mag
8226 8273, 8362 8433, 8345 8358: 0.092 mag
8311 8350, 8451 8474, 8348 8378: 0.015 mag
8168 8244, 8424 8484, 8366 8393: -0.006 mag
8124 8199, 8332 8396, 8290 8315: -0.040 mag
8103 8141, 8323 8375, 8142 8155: 0.013 mag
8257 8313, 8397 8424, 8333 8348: 0.014 mag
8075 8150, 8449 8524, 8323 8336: 0.008 mag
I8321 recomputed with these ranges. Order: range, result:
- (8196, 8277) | 8.635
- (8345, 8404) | 8.922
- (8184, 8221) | 9.643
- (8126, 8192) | 9.641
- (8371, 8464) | 9.469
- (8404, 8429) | 10.03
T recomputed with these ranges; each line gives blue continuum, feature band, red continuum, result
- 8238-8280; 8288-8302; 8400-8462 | -0.7 Ang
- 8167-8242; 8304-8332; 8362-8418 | -0.4 Ang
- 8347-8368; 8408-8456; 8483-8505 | -1.8 Ang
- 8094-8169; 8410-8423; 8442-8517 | -0.2 Ang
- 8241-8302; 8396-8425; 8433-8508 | 0.1 Ang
